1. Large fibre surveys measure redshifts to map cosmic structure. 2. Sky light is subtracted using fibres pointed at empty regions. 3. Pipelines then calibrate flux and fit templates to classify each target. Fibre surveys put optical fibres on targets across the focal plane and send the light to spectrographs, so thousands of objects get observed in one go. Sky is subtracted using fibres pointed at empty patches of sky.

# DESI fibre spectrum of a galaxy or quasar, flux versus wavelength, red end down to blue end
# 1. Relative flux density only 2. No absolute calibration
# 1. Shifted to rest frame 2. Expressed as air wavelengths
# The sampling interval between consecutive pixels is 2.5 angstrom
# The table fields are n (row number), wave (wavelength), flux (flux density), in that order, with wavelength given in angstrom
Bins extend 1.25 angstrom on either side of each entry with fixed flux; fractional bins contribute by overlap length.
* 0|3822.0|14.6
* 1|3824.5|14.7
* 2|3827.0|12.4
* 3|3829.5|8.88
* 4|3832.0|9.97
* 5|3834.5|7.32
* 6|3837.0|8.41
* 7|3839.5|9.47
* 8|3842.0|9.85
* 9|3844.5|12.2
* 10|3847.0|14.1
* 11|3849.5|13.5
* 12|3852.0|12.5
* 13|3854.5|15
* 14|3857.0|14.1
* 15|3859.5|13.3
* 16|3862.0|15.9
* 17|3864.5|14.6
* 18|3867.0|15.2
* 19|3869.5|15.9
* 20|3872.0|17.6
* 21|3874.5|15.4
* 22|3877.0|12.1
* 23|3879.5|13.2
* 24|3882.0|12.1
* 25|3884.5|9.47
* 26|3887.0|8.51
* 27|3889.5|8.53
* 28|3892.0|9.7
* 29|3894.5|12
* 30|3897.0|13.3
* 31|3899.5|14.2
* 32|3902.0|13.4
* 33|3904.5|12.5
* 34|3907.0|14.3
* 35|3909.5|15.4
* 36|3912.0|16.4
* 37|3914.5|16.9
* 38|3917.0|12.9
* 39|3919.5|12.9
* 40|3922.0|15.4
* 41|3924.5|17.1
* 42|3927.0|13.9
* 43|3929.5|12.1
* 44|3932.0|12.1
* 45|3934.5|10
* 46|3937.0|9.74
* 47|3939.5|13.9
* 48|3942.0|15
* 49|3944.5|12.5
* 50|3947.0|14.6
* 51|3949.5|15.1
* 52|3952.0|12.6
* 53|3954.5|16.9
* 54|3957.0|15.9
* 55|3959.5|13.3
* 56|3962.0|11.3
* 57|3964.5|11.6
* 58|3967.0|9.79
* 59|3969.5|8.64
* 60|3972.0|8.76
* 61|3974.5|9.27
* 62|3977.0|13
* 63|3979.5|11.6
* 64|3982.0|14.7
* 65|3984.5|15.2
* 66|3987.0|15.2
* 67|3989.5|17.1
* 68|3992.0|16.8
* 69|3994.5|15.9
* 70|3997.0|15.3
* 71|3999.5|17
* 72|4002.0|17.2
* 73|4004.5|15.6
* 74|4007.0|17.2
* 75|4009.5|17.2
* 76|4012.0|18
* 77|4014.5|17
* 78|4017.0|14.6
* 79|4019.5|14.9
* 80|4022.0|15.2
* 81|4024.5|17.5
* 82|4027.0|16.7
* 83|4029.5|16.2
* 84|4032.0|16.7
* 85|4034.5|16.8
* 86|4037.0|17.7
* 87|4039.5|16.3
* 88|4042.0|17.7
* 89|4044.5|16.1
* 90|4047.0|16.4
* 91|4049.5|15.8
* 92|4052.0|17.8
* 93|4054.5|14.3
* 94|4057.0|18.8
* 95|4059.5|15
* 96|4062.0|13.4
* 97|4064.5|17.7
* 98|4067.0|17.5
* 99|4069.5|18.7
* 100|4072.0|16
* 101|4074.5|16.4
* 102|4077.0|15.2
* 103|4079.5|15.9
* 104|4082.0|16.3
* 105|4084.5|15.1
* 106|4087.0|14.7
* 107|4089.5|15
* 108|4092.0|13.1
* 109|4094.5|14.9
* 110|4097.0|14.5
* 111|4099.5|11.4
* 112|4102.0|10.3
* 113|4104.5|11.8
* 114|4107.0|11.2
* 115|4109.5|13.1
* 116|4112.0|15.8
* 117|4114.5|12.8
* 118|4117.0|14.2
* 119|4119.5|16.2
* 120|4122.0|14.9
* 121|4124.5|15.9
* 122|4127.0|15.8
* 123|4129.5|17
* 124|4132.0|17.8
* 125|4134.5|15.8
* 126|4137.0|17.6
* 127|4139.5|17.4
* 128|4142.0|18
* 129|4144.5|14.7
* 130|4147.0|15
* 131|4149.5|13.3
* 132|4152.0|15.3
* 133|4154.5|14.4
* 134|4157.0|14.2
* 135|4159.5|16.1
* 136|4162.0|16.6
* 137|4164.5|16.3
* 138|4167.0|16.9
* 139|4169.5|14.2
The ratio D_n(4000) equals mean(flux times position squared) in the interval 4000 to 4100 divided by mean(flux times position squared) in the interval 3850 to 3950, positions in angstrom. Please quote 1.29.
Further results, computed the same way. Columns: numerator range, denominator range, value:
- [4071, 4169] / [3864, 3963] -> 1.24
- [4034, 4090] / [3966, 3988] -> 1.44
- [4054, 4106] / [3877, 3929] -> 1.26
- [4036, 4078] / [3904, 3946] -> 1.29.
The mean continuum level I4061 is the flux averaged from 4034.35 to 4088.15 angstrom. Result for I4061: 16.3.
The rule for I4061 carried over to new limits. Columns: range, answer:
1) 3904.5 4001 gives 13.7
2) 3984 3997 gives 16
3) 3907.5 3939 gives 13.8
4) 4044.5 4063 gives 16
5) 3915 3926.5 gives 14.7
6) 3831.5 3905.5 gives 12.5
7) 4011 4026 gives 16.2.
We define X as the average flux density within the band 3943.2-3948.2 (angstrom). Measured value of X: 13.6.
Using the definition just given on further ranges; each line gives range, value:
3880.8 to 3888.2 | 10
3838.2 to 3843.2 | 9.65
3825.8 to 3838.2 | 9.39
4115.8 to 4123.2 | 15.1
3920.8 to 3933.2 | 14.1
